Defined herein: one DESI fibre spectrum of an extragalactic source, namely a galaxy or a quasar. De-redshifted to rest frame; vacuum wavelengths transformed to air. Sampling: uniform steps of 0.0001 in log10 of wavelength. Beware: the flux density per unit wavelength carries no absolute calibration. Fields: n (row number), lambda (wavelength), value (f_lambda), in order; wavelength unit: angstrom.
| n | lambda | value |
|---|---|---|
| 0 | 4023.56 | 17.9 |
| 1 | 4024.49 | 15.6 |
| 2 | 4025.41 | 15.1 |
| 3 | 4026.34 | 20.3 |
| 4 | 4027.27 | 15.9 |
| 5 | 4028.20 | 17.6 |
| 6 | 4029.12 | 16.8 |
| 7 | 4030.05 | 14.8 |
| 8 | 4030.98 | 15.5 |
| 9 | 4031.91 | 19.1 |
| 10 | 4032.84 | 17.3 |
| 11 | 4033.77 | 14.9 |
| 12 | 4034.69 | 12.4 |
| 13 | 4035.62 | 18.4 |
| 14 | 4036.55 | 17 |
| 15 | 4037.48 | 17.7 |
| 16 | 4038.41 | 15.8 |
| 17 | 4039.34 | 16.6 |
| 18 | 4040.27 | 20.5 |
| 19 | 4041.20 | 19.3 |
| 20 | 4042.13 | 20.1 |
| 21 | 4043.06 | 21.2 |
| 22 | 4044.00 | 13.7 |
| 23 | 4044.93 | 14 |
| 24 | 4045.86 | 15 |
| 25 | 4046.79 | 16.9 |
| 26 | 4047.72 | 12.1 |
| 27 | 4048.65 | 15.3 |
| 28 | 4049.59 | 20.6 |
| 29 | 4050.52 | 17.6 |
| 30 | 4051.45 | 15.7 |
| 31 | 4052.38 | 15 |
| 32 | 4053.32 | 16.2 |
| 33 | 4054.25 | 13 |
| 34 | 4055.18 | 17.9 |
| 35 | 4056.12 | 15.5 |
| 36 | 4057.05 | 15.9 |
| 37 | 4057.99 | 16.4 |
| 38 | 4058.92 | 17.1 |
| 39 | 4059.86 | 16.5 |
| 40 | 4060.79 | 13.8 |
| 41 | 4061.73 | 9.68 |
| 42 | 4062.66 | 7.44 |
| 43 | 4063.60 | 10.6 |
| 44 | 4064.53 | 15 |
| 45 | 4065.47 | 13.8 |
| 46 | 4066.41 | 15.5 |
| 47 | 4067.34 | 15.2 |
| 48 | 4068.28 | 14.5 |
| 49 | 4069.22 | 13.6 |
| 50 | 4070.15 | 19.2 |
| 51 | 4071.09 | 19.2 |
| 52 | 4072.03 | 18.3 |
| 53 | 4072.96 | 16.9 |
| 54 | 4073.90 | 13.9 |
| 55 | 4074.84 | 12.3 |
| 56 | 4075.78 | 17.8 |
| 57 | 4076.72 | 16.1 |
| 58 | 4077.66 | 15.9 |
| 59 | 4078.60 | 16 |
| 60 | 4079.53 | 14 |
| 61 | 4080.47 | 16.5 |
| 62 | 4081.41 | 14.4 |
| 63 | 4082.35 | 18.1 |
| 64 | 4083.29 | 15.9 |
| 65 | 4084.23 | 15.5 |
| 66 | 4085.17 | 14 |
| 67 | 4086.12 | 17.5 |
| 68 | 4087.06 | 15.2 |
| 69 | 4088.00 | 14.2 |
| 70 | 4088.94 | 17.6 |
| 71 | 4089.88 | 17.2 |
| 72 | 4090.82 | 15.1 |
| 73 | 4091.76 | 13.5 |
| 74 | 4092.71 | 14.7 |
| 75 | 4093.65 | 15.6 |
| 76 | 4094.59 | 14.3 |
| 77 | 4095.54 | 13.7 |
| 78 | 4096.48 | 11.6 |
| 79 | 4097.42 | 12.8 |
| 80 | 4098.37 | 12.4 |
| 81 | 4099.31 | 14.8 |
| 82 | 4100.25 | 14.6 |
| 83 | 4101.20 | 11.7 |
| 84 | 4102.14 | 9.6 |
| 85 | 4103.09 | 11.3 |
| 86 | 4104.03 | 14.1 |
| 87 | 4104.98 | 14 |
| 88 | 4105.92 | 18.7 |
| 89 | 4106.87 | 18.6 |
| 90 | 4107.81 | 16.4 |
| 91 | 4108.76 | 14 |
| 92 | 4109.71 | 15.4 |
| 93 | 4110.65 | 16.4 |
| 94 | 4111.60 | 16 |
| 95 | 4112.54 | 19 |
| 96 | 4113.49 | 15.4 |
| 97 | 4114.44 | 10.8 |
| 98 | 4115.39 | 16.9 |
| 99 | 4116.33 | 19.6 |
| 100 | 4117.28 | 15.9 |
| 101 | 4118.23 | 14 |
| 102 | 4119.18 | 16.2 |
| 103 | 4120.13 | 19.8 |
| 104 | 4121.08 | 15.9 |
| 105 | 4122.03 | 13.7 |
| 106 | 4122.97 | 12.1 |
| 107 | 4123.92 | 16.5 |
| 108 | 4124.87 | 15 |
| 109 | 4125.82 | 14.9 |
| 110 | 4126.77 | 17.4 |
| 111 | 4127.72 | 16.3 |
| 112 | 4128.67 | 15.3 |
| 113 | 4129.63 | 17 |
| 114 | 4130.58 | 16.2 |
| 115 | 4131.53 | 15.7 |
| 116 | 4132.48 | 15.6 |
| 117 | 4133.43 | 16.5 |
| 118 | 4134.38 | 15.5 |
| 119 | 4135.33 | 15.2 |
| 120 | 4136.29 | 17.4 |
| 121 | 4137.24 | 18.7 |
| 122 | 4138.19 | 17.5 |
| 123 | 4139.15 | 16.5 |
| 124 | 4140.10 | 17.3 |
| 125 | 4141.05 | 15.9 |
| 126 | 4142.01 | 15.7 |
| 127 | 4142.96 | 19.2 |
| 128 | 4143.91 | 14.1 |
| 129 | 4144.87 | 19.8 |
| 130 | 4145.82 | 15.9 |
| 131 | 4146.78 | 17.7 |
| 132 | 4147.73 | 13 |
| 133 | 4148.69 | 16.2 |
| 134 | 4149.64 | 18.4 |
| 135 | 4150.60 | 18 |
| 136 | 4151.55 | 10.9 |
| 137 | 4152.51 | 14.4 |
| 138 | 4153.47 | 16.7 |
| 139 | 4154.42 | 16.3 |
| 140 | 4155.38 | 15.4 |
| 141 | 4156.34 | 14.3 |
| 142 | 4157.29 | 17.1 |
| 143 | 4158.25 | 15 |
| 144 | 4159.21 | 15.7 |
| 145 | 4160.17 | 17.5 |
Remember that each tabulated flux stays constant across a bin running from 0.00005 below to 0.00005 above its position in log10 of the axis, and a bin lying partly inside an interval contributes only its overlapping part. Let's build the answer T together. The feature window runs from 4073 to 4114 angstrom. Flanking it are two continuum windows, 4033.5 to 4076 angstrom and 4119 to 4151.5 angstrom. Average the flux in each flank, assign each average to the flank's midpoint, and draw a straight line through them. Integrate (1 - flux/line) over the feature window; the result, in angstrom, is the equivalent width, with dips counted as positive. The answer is 2.5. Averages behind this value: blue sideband 15.8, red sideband 16.3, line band 15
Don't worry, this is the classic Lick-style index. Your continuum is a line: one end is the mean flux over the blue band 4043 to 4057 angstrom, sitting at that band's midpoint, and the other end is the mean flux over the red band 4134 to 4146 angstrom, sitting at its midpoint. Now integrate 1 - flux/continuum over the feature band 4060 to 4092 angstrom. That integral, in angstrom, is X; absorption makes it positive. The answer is 2.0 angstrom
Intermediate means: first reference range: 15.8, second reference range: 16.9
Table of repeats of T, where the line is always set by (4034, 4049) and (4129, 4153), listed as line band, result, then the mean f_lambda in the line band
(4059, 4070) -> 2.0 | 13.5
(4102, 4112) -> 0.8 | 15.1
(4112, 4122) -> 0.1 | 16.2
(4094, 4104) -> 2.2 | 12.8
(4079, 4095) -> 1.0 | 15.5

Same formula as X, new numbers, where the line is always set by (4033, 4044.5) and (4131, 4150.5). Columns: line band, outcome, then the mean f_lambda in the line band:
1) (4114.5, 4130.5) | 0.8 angstrom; 15.9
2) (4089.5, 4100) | 1.7 angstrom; 14.1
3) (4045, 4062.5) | 1.8 angstrom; 15.4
